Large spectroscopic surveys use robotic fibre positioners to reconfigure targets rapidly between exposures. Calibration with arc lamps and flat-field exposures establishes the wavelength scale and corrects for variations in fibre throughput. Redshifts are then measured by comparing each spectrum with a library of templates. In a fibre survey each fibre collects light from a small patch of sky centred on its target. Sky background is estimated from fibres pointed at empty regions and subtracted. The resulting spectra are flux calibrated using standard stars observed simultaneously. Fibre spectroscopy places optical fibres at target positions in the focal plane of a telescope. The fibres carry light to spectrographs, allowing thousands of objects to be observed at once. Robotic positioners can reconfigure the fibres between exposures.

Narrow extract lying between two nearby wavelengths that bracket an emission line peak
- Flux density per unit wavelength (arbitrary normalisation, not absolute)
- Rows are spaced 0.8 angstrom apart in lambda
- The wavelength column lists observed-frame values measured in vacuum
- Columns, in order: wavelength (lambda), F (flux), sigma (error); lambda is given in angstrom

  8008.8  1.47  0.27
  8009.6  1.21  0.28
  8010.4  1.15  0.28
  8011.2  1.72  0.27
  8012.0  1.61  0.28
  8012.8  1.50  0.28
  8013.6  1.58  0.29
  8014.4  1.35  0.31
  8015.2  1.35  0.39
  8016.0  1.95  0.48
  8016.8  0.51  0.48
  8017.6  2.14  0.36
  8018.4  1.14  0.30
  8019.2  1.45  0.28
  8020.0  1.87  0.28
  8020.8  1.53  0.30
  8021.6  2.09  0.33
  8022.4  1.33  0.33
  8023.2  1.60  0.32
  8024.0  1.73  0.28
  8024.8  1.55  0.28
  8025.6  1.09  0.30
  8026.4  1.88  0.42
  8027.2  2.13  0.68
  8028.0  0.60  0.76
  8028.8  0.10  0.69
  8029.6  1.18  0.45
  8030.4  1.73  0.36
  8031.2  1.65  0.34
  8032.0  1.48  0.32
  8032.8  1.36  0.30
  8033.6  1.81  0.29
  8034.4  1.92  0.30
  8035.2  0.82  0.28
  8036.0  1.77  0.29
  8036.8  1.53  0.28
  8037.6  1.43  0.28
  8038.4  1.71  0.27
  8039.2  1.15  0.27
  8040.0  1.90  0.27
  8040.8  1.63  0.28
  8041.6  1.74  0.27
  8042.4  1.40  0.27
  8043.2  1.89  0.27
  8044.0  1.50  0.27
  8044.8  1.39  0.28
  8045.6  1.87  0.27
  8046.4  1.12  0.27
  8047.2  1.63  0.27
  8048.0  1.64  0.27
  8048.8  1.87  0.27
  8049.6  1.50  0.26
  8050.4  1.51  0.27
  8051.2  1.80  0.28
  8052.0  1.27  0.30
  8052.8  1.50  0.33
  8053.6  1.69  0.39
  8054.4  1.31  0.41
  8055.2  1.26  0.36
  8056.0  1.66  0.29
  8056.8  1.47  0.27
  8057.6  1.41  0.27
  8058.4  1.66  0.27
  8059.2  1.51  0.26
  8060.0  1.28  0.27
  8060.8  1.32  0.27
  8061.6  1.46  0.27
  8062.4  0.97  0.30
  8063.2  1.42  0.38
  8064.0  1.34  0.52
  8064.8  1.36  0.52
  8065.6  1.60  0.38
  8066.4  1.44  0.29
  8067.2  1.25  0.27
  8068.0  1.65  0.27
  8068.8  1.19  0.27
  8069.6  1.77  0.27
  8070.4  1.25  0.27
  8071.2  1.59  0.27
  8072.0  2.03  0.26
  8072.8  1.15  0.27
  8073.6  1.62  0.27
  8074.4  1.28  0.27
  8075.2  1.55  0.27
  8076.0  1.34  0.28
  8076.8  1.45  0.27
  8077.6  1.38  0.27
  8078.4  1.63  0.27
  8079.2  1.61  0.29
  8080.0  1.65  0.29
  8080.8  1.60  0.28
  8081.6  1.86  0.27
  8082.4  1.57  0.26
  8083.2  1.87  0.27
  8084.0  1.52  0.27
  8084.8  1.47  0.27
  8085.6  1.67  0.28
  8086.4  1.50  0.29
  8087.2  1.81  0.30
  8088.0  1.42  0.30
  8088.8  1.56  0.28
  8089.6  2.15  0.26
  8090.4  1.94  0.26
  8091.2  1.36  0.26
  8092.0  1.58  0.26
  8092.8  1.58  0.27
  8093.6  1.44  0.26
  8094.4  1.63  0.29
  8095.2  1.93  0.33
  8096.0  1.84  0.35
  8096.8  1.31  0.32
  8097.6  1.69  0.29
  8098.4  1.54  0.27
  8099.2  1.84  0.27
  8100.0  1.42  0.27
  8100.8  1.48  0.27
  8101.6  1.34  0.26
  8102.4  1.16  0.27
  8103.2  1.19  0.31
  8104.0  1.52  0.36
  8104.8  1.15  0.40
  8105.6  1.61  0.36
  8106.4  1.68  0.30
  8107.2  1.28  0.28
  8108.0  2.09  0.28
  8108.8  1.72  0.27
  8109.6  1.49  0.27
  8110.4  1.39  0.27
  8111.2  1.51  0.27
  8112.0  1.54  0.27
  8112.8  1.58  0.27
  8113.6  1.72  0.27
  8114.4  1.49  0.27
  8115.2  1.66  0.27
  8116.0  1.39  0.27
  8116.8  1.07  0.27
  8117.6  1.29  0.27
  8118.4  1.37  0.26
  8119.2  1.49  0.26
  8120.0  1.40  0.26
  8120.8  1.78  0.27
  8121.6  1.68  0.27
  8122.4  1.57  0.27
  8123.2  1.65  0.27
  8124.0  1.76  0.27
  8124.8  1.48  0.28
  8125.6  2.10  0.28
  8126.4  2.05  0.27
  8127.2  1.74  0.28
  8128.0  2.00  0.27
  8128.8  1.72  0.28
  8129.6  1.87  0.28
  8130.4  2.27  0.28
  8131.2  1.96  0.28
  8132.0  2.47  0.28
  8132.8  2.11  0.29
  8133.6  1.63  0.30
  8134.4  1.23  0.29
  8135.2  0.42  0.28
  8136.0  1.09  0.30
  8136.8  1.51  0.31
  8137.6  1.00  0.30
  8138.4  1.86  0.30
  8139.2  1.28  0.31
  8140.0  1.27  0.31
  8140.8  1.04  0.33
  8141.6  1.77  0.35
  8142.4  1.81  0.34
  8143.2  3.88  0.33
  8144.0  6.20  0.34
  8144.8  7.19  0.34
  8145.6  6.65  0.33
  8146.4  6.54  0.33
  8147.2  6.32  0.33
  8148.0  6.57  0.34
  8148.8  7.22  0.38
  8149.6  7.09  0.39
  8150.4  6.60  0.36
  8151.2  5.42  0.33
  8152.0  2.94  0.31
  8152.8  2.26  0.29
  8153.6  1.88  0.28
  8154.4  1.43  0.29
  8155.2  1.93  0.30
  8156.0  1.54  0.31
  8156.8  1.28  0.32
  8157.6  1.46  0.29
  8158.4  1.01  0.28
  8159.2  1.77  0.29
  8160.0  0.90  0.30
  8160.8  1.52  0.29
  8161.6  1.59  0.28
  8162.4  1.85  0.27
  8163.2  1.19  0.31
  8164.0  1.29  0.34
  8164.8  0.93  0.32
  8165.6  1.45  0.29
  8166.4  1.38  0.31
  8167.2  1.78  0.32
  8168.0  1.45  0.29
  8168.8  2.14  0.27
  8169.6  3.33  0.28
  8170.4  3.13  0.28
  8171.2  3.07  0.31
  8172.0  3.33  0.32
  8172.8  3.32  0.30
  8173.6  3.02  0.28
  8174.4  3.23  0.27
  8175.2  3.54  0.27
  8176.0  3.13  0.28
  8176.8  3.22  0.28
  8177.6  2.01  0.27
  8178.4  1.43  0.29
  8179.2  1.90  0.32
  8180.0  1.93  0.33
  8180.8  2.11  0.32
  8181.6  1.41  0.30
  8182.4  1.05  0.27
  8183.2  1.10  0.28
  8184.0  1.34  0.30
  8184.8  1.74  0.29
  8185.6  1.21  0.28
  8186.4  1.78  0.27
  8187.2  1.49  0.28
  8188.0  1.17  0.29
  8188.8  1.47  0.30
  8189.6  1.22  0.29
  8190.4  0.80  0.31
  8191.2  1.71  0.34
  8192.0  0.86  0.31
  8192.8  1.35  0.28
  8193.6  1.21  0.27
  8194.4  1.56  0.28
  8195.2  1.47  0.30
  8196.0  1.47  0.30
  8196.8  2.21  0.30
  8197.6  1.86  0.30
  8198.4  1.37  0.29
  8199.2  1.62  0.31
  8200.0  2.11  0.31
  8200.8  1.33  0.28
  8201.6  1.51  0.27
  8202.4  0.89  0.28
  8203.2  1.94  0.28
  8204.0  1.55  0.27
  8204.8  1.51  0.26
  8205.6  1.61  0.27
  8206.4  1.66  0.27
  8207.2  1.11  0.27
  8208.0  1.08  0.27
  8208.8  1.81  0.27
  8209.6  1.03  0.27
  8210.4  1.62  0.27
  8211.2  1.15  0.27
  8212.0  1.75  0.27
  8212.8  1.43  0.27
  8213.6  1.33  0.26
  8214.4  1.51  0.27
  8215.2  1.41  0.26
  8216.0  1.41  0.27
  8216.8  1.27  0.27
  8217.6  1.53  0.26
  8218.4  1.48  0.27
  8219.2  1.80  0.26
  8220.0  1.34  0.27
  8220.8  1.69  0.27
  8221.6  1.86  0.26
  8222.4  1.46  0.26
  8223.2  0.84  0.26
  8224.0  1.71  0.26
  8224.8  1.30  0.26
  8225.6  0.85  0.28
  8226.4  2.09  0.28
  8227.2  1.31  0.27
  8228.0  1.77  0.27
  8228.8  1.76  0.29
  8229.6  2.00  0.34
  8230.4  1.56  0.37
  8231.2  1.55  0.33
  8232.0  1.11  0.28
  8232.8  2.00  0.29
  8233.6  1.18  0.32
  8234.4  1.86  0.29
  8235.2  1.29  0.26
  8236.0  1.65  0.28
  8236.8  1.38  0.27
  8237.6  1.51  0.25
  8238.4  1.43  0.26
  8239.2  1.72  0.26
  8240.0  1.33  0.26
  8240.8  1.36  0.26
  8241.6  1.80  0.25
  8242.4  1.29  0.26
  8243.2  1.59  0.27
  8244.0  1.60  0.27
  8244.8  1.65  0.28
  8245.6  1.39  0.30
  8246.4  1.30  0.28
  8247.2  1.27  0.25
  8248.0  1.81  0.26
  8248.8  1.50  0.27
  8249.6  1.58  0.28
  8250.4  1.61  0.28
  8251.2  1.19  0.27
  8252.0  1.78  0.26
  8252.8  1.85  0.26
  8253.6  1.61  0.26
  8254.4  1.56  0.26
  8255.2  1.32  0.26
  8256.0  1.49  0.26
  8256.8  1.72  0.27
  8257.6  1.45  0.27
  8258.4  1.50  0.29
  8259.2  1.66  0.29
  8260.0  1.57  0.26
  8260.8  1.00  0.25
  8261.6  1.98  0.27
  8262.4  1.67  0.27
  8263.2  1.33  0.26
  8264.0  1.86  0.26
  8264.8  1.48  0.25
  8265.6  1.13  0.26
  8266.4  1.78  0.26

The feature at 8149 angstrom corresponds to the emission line H-alpha 6563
